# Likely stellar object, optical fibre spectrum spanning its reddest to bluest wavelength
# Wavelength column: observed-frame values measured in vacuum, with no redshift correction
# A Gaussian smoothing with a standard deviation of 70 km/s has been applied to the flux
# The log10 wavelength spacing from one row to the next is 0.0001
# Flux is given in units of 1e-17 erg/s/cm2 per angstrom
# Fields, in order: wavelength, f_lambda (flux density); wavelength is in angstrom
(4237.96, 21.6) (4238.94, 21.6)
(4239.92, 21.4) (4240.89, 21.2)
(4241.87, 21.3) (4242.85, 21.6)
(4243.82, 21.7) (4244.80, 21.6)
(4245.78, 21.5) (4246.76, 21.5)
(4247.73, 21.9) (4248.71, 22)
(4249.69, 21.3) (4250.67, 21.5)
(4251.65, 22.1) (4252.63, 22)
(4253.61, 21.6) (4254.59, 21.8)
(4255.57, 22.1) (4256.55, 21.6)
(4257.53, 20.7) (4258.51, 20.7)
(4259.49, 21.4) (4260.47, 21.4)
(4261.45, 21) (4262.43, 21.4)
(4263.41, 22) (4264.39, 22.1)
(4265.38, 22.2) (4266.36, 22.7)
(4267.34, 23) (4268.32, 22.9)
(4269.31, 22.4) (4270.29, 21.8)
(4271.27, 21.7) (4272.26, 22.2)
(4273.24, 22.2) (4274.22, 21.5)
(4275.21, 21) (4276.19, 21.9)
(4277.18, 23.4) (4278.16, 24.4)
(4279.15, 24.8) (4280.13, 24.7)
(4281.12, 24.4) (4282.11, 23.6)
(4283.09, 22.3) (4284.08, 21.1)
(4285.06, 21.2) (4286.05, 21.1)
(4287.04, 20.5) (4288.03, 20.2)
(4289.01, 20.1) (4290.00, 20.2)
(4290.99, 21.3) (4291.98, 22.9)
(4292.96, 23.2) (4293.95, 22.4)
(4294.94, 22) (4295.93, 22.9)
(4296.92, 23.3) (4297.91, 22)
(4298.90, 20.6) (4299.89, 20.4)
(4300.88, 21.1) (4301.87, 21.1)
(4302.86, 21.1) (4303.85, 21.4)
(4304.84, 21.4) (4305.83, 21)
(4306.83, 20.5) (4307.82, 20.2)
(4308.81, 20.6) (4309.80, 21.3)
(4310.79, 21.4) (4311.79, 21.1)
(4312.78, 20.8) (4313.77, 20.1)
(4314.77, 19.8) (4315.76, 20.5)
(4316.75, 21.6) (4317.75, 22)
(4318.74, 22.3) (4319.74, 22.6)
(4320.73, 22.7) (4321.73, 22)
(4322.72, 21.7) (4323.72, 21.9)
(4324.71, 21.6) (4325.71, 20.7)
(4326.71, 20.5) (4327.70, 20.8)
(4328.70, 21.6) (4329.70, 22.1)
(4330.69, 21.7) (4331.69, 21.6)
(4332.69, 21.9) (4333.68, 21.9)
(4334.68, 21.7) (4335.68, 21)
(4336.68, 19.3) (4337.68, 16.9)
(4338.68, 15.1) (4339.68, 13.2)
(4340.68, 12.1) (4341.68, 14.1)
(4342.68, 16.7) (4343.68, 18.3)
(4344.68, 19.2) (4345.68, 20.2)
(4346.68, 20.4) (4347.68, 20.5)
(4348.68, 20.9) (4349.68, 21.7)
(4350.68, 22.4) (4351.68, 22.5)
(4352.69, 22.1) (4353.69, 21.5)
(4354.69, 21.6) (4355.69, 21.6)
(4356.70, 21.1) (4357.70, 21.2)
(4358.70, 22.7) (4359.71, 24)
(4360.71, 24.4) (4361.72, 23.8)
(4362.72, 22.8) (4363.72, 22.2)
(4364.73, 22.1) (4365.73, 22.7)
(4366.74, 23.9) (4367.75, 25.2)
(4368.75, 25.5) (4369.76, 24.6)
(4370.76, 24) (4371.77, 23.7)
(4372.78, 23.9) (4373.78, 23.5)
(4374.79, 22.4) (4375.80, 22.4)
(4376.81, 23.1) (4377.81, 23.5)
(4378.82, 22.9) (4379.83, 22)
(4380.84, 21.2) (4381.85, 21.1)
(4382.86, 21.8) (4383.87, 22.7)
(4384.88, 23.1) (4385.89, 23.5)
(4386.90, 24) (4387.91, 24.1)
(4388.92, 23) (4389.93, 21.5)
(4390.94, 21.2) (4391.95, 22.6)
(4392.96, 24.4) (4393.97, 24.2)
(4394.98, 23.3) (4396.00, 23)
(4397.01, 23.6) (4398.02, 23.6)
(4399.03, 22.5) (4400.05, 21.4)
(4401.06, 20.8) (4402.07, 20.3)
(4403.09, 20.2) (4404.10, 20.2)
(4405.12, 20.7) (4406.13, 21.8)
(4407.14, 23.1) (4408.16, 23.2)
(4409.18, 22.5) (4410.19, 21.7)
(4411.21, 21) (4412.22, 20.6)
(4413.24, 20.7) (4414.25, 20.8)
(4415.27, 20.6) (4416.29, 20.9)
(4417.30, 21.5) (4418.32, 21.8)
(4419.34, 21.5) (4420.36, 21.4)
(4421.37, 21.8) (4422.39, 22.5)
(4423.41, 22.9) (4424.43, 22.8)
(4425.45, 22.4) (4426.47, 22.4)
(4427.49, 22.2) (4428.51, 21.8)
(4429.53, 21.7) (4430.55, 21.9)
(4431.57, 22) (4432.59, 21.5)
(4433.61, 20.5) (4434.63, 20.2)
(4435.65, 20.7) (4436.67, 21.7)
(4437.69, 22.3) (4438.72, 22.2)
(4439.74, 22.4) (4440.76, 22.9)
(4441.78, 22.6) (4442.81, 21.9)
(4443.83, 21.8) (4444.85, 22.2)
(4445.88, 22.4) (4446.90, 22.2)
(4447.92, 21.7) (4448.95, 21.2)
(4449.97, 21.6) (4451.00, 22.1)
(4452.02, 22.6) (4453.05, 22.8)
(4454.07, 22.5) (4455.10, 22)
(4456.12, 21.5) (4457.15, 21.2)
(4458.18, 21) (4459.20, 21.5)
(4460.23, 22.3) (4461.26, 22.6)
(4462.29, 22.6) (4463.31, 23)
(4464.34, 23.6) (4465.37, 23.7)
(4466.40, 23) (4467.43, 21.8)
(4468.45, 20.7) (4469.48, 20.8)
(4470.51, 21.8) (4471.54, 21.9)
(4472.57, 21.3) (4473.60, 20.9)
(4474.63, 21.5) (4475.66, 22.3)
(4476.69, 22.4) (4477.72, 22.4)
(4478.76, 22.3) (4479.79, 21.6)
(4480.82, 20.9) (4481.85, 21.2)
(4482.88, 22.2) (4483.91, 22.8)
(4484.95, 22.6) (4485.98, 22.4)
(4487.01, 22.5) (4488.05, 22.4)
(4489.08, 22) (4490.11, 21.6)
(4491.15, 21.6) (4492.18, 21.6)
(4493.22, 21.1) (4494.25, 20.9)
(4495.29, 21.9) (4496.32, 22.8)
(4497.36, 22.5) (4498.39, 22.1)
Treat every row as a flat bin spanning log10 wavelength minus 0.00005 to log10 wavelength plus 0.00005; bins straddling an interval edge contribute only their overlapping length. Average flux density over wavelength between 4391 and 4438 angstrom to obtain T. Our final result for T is 21.8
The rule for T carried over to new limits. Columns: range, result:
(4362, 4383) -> 23.1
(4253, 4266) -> 21.6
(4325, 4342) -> 19.3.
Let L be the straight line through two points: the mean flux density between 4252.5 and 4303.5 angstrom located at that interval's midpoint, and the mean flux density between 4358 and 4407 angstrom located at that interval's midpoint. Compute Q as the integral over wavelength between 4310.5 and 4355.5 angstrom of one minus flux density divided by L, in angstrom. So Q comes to 4.1 angstrom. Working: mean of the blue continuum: 22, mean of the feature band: 20.4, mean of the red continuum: 22.8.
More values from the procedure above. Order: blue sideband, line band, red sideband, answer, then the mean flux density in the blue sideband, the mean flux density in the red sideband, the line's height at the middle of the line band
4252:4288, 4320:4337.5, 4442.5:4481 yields 0.5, 22.1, 22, 22.1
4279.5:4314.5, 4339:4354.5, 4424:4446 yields 1.9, 21.5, 21.9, 21.7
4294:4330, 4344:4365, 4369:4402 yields 0.4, 21.4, 22.9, 22.2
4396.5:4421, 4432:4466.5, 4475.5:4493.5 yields -0.4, 21.5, 22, 21.8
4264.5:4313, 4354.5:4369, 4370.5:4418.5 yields -0.5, 21.9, 22.3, 22.1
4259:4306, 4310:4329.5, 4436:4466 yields 0.6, 22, 22.2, 22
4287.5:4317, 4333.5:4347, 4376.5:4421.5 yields 2.4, 21.2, 22.1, 21.6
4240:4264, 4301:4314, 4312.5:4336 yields 0.3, 21.5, 21.5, 21.5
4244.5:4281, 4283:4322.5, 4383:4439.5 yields 1.3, 22.1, 22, 22.1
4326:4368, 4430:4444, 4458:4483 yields -0.1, 20.7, 22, 21.6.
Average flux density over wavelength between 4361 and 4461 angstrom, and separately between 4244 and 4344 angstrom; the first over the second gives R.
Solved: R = 1.0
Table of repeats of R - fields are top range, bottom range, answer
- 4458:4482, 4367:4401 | 0.95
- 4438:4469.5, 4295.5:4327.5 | 1.04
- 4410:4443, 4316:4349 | 1.08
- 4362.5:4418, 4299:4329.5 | 1.06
